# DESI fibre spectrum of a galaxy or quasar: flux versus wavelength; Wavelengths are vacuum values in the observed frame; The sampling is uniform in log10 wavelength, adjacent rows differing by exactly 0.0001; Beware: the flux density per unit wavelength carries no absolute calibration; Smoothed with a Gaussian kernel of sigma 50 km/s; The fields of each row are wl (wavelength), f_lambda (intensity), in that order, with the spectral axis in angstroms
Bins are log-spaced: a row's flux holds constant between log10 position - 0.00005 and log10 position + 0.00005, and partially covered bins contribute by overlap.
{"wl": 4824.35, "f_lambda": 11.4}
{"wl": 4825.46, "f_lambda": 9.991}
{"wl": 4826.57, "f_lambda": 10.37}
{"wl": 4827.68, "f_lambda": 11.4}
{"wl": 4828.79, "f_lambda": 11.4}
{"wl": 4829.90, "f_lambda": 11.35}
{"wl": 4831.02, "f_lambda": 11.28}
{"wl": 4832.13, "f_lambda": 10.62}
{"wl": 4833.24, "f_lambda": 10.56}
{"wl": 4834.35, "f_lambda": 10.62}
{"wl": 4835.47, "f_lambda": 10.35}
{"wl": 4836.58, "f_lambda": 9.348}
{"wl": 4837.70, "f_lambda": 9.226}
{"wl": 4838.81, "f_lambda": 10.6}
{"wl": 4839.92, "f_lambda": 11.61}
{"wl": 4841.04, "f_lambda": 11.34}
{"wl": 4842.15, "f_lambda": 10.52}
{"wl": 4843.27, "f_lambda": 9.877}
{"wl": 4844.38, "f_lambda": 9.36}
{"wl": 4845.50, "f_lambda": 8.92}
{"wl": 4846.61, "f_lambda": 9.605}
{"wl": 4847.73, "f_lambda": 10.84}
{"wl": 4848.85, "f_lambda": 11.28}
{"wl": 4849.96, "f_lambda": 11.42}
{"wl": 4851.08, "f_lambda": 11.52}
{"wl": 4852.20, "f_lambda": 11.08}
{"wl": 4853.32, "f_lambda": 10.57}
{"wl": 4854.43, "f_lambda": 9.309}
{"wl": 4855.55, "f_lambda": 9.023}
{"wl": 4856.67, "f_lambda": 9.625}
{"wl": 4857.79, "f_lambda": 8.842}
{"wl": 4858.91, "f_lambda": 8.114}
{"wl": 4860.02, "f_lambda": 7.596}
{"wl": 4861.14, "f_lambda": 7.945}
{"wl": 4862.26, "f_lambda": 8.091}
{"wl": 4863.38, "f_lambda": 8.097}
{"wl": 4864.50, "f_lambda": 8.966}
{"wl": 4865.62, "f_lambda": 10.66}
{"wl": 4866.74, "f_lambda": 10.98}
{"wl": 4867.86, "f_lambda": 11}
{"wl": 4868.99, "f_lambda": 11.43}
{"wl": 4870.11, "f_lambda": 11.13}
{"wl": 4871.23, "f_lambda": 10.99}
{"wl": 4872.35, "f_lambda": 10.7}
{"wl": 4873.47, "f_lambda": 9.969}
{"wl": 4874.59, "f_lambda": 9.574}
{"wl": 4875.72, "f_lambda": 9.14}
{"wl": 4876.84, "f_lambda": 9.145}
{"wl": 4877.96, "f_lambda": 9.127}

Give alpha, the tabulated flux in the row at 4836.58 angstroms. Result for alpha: 9.348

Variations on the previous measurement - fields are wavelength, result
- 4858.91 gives 8.114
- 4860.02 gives 7.596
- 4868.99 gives 11.43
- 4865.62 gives 10.66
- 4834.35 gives 10.62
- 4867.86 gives 11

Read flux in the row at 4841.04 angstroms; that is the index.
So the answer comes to 11.34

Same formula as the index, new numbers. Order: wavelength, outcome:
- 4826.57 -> 10.37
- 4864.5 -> 8.966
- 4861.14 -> 7.945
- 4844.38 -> 9.36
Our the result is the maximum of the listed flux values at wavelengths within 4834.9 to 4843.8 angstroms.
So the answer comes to 11.61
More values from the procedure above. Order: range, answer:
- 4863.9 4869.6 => 11.43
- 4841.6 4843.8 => 10.52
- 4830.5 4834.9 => 11.28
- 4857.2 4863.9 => 8.842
